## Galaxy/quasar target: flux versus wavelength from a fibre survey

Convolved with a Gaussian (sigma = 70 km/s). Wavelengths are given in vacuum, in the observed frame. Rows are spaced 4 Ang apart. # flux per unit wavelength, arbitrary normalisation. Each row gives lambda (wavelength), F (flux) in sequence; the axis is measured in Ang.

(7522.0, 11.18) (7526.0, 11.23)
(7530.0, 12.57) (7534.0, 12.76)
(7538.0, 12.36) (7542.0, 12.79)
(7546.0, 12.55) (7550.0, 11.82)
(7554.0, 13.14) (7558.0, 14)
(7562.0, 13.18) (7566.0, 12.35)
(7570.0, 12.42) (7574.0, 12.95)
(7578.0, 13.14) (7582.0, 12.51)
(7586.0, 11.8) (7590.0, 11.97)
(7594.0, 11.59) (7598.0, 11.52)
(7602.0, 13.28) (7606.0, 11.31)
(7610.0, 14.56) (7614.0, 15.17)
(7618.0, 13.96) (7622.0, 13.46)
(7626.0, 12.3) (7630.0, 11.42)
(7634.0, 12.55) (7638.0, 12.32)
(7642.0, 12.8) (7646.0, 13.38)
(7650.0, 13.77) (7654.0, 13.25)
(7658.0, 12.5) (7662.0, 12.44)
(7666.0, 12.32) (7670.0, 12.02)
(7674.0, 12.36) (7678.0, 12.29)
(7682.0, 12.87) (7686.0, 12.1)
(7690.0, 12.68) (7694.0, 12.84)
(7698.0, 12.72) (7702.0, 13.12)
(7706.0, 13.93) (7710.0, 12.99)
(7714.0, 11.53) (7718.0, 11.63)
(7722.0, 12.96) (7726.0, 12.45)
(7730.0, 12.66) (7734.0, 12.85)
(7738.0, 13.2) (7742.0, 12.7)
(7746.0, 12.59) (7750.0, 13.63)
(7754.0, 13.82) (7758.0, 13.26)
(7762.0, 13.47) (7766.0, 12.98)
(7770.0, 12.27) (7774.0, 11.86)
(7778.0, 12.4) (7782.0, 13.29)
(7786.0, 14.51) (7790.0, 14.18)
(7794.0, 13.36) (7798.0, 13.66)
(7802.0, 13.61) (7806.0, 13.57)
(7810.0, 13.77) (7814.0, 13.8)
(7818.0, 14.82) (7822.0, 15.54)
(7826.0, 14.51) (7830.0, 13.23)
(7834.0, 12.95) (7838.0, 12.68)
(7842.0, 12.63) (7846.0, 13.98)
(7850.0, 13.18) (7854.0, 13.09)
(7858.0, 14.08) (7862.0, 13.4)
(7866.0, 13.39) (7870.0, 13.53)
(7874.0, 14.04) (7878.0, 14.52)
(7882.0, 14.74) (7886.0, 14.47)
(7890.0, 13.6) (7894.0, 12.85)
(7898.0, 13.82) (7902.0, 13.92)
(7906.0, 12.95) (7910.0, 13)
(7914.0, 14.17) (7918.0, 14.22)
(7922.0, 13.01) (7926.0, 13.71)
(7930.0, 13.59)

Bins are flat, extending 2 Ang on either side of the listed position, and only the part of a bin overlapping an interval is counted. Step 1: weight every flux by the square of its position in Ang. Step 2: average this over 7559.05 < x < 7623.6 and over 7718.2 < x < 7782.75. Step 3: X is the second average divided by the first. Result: 1.0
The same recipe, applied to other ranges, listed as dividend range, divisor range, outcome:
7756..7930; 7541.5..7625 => 1.13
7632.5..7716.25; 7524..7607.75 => 1.05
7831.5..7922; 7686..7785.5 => 1.10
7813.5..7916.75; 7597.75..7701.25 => 1.13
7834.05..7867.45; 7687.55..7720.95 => 1.09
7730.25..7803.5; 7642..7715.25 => 1.06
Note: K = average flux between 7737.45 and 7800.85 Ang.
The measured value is 13.2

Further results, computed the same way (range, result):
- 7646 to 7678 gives 12.7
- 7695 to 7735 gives 12.7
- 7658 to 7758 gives 12.7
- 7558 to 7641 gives 12.7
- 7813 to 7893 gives 13.8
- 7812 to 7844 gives 13.8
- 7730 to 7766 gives 13.1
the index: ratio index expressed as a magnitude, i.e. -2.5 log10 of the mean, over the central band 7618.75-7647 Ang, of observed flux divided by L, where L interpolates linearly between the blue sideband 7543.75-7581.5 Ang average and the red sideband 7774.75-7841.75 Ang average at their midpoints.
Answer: 0.04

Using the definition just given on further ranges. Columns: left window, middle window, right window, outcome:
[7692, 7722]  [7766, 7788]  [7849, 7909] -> 0.02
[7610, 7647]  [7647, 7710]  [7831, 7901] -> 0.04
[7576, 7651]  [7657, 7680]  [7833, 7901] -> 0.05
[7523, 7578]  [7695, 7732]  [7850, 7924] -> 0.04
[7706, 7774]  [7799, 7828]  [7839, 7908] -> -0.07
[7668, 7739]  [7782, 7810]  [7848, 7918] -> -0.05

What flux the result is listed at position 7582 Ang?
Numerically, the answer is 12.51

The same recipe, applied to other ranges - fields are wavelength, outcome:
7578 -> 13.14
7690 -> 12.68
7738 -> 13.2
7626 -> 12.3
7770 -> 12.27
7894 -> 12.85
